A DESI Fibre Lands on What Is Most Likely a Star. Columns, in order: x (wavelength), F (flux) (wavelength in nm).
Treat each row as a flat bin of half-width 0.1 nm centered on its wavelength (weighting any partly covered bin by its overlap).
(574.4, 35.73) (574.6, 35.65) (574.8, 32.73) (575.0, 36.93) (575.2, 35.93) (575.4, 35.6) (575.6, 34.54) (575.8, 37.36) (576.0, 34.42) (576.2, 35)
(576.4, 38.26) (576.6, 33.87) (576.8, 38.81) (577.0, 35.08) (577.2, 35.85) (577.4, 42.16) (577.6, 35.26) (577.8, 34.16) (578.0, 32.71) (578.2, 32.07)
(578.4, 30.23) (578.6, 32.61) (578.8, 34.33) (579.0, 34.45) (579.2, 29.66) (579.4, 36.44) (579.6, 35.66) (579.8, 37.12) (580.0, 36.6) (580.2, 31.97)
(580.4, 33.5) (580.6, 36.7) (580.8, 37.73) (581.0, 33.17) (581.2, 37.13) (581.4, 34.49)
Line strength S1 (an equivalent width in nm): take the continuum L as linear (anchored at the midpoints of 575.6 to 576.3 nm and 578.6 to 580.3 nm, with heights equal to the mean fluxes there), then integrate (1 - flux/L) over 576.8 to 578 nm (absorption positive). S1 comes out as -0.05 nm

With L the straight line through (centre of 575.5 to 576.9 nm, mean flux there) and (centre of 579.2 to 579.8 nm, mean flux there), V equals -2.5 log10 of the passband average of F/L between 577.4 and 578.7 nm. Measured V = 0.06 mag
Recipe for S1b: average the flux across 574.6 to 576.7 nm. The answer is 35.5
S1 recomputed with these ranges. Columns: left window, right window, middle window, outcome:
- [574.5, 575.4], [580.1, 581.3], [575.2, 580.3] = 0.03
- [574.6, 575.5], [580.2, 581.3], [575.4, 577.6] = -0.07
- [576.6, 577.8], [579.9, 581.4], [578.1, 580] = 0.12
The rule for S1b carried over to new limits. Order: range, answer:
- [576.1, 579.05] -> 35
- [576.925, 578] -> 36.2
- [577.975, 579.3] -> 32.3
